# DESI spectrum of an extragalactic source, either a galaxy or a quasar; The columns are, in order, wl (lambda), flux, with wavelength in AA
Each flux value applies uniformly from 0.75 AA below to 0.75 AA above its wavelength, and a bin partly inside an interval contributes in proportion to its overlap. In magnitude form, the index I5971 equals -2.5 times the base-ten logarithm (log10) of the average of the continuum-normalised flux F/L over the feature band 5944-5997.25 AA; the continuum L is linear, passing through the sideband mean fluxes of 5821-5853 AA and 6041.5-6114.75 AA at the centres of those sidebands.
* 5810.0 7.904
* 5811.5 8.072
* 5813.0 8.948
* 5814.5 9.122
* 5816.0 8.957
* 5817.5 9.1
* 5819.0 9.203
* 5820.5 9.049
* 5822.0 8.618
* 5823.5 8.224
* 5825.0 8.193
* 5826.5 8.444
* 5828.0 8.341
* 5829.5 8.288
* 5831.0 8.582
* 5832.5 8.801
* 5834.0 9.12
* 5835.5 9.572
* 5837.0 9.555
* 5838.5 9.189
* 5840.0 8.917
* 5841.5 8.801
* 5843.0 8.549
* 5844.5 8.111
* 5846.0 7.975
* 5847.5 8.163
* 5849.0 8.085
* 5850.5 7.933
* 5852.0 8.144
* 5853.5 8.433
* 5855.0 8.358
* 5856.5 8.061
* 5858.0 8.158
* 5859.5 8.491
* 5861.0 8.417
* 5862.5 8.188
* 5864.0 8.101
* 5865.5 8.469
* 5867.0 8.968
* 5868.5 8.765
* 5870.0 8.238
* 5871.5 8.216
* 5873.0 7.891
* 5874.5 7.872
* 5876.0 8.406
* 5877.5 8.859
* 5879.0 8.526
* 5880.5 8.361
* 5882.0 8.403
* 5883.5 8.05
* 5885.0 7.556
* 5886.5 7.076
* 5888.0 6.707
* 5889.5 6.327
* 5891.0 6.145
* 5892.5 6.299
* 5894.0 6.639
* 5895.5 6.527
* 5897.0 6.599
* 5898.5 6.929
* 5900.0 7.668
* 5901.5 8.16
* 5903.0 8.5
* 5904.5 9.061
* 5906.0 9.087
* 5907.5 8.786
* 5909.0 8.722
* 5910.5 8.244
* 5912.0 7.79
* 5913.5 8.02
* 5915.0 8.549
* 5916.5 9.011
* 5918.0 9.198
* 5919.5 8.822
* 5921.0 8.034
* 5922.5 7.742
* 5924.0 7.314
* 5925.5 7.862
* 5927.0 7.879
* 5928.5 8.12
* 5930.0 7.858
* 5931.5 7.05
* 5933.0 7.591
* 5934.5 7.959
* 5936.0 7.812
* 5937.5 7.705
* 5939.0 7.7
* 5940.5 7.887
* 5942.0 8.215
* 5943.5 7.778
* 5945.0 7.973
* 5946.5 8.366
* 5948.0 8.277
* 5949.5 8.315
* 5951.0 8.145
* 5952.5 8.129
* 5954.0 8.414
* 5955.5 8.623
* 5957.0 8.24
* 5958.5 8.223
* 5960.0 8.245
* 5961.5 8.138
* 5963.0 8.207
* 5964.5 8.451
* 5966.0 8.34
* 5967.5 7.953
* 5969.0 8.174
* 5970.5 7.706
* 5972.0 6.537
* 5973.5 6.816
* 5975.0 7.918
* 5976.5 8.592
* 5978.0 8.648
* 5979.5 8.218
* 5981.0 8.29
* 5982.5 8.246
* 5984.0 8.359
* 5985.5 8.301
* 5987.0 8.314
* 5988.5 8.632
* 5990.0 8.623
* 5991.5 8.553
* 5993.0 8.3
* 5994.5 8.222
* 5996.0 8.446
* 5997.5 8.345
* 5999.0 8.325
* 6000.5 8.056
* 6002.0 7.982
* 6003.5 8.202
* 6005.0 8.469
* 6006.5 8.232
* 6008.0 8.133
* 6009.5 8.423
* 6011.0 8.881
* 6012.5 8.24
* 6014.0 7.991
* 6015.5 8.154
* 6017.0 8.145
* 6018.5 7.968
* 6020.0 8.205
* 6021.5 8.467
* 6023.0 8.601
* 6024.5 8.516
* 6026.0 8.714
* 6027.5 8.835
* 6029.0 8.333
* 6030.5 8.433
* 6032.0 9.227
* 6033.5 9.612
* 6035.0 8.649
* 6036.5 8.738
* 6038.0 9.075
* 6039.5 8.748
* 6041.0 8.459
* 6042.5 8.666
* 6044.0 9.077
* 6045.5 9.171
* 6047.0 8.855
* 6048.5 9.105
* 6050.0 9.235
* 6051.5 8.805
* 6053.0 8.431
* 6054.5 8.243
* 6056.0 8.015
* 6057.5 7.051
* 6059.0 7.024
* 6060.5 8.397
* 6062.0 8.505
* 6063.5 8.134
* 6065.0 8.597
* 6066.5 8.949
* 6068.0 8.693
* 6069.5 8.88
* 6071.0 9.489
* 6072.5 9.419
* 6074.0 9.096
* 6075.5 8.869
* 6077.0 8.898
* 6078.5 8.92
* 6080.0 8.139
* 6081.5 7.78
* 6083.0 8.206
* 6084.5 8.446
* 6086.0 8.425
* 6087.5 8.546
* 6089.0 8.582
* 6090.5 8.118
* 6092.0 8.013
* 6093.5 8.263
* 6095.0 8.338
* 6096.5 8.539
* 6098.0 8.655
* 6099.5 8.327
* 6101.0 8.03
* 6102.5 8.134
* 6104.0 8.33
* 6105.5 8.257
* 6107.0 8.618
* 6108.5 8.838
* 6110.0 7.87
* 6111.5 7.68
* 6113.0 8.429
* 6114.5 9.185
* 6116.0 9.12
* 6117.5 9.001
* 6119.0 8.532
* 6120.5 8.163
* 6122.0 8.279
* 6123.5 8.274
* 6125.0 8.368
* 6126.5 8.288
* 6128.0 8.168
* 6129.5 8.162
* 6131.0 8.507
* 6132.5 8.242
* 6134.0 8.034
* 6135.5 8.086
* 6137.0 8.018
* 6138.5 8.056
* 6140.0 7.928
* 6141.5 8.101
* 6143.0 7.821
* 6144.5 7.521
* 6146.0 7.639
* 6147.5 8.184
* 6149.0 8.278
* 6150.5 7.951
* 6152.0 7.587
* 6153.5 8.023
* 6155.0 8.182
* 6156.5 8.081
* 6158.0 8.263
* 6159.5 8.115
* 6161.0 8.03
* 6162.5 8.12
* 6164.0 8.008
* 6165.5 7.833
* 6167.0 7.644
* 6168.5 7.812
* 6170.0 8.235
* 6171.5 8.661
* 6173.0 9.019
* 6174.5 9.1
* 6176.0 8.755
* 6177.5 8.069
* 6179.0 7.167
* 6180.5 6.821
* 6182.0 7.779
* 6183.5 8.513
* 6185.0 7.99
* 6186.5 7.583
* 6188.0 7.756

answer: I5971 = 0.042 mag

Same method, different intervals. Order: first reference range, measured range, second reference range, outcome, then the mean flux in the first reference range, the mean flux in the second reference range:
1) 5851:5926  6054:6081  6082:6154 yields -0.041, 8.02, 8.25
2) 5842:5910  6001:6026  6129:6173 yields -0.037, 7.98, 8.05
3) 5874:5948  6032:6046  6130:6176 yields -0.118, 7.88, 8.11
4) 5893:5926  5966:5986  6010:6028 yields 0.035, 8.05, 8.39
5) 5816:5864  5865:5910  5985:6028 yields 0.084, 8.55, 8.35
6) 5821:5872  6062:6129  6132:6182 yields -0.048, 8.49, 8.04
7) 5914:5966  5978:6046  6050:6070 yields -0.032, 8.12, 8.31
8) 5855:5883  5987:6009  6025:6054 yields 0.051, 8.35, 8.84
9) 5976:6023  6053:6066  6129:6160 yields 0.022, 8.32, 8.04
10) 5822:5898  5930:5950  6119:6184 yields 0.031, 8.12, 8.09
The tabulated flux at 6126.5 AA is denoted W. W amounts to 8.288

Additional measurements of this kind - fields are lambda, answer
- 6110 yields 7.87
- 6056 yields 8.015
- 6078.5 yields 8.92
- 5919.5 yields 8.822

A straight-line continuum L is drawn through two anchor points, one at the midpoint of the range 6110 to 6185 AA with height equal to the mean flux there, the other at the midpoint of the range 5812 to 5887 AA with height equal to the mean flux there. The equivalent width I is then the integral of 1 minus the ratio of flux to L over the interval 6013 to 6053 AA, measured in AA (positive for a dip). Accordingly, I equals -1.9 AA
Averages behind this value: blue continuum 8.48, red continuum 8.16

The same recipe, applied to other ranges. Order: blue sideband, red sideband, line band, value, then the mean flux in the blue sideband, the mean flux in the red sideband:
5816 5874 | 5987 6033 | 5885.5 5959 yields 5.1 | 8.52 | 8.39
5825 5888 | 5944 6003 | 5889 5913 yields 2.0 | 8.38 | 8.19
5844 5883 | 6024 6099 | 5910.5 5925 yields 0.2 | 8.29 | 8.6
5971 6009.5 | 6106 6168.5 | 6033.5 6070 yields -1.8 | 8.19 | 8.17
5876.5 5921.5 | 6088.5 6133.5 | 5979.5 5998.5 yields -0.7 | 7.89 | 8.37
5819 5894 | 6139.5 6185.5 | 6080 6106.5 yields -0.7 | 8.24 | 8.04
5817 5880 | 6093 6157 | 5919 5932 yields 0.9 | 8.51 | 8.24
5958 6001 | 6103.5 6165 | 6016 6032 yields -0.5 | 8.18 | 8.2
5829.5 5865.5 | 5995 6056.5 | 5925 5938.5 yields 1.2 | 8.5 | 8.54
